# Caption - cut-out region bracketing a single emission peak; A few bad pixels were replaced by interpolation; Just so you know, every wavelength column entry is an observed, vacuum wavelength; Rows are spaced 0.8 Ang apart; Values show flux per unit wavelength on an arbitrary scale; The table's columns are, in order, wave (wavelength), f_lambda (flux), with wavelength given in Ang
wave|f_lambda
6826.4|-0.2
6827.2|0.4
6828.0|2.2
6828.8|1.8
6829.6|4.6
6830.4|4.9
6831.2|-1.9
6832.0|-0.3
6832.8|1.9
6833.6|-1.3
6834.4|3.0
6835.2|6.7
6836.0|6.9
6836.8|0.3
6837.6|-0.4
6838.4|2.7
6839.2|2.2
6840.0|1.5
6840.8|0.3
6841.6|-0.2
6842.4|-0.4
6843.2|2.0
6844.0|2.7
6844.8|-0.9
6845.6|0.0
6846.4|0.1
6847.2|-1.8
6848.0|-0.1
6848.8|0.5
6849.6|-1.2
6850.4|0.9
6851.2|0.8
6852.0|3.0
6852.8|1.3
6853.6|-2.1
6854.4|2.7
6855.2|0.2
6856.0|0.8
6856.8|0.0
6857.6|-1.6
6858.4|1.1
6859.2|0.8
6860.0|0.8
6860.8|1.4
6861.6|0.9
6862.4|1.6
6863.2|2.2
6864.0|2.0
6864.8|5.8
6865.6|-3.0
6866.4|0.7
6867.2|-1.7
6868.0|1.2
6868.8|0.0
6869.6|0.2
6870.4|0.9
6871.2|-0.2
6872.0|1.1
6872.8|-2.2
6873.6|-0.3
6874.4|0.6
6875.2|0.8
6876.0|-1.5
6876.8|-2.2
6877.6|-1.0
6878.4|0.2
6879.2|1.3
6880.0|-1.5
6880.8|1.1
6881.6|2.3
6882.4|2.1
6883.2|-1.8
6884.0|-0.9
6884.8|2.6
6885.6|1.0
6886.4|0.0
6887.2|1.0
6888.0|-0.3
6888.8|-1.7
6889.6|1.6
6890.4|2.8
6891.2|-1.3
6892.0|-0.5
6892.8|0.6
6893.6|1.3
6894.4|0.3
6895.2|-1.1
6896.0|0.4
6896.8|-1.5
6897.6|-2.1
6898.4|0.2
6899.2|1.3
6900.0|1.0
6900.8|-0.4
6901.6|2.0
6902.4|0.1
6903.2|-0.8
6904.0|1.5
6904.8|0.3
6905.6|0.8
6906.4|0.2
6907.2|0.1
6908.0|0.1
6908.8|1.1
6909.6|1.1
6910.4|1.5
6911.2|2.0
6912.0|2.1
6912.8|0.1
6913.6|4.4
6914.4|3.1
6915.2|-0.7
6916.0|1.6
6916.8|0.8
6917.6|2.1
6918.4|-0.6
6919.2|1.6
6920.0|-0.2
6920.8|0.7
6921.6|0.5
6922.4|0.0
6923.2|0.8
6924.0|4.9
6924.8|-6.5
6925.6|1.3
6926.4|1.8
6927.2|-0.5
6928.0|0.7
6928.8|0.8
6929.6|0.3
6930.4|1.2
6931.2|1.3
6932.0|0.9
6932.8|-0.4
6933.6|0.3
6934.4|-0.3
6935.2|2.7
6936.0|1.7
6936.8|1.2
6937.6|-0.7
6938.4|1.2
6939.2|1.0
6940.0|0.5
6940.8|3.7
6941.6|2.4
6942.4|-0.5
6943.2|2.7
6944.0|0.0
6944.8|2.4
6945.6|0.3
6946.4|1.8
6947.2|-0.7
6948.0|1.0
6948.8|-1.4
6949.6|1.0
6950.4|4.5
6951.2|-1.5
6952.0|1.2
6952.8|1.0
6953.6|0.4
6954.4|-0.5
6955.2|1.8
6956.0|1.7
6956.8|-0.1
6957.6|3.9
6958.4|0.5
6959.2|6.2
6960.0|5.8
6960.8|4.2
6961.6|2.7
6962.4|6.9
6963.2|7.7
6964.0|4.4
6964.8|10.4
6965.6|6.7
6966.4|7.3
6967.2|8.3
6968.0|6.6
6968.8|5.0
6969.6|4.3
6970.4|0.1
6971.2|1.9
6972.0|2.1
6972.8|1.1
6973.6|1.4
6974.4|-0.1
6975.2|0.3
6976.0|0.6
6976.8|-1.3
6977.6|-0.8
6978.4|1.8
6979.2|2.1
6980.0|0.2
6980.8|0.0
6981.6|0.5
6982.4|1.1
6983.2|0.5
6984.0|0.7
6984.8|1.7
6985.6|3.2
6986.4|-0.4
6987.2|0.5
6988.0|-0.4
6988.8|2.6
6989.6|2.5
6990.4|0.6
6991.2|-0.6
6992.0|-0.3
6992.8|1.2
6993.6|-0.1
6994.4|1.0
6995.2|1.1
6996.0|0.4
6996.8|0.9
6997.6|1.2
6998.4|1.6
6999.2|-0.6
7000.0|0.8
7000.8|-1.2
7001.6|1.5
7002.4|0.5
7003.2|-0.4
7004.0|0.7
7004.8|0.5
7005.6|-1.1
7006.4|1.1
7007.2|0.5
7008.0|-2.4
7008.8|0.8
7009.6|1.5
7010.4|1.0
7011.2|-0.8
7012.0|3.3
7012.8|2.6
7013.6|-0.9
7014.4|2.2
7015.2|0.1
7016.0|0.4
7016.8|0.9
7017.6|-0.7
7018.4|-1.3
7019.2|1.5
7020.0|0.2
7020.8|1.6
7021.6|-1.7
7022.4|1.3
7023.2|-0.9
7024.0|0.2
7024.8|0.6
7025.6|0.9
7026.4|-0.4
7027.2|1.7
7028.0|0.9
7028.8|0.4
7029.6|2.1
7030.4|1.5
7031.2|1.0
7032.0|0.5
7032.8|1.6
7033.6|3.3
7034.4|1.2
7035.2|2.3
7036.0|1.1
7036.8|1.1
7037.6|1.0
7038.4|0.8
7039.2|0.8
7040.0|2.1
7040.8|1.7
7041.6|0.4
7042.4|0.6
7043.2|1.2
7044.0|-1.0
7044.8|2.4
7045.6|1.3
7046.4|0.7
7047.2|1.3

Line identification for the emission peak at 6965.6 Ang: [O II] 3727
